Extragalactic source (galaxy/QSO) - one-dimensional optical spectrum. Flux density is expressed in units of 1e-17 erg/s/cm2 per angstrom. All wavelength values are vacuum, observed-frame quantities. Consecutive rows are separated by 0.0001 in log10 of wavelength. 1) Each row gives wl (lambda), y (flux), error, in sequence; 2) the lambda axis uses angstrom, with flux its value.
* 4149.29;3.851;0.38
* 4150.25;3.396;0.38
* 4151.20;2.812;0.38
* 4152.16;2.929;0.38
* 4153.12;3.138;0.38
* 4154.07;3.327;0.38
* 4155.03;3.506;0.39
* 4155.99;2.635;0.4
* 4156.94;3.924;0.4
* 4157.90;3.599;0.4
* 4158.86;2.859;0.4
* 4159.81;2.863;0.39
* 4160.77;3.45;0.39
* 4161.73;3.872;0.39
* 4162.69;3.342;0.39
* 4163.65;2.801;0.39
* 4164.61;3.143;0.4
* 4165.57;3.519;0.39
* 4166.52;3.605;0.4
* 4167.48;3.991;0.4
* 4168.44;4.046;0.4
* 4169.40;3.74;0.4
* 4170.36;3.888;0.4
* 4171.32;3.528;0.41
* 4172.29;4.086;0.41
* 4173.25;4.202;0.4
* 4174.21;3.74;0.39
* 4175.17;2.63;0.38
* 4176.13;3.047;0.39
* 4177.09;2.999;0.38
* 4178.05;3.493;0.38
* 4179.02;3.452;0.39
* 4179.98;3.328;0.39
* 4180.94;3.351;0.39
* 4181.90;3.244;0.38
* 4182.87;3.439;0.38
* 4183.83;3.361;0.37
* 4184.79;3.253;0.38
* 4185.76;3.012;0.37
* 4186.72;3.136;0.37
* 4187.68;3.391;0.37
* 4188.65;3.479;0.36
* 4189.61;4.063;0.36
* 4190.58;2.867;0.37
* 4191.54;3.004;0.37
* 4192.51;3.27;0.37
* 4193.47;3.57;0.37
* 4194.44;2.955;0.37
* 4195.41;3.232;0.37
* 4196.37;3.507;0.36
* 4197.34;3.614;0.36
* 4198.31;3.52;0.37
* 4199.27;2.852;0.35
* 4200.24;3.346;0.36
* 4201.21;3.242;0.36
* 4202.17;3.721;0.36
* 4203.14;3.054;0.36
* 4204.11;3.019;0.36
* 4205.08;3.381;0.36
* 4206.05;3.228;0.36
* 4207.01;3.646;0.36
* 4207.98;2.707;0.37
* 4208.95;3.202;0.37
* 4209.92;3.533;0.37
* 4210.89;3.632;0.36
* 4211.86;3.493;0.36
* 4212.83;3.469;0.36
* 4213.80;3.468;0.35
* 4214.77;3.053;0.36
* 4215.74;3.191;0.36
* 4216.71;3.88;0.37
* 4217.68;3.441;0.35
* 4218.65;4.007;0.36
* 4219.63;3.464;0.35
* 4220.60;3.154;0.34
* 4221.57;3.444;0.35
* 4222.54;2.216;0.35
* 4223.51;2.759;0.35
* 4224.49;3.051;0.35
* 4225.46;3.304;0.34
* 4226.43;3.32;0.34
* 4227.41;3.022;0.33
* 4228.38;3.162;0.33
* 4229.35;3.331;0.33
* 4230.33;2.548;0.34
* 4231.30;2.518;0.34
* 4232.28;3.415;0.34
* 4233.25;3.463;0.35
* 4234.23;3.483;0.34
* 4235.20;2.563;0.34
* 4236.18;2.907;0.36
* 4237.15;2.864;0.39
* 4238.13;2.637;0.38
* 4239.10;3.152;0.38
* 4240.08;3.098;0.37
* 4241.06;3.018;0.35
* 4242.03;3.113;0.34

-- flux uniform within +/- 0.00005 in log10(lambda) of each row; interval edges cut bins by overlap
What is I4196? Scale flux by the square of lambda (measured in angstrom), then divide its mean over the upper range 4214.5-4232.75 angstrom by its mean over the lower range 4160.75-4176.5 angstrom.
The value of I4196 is 0.91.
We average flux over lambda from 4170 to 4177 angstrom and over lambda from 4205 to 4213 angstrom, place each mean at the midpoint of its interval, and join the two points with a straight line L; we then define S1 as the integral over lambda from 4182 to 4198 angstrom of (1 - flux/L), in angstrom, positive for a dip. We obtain 0.64 angstrom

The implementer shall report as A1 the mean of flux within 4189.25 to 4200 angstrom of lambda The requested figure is 3.3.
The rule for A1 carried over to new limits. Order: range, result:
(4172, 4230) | 3.31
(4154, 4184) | 3.44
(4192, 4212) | 3.32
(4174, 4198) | 3.29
